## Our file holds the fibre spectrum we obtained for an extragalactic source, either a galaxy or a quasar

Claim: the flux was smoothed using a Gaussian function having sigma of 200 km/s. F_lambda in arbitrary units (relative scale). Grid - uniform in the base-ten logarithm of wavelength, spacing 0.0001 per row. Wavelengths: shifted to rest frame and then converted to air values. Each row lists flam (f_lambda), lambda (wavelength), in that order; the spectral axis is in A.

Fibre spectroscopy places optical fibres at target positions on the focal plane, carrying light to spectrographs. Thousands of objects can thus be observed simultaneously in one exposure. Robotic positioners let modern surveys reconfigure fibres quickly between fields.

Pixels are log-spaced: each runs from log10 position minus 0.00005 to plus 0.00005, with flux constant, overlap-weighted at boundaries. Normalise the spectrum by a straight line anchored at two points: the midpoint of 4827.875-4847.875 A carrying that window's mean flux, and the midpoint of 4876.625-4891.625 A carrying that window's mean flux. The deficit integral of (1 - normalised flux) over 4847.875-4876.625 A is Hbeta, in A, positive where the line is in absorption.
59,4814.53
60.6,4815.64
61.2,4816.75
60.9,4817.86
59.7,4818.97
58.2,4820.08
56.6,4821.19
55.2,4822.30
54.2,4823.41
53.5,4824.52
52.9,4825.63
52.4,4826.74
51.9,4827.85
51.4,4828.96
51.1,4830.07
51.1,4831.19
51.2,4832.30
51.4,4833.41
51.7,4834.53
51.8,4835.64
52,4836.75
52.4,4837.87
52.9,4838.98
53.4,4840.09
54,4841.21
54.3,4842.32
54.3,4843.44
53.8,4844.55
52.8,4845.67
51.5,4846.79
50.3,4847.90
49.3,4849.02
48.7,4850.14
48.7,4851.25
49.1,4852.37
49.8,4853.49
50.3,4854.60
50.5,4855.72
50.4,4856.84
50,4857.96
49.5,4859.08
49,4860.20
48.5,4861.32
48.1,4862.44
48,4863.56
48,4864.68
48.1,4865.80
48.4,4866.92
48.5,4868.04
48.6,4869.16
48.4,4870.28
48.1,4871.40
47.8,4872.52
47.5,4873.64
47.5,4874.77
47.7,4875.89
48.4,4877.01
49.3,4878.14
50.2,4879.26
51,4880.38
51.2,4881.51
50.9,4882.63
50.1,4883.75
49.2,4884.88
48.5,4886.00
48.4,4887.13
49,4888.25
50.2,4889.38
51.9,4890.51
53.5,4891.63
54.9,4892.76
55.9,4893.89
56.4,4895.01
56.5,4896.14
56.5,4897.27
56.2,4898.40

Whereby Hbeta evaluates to 1.3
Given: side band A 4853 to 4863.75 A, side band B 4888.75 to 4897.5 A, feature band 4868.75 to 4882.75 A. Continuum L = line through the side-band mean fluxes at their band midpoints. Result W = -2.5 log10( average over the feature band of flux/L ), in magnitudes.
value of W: 0.06 mag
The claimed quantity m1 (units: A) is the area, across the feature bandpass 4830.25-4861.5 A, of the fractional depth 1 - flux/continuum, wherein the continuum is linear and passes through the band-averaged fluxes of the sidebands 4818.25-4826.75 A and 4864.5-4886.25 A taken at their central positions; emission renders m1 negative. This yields 0.87 A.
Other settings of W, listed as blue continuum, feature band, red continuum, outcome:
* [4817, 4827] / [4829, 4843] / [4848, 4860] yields 0.02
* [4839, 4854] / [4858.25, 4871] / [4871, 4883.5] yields 0.04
